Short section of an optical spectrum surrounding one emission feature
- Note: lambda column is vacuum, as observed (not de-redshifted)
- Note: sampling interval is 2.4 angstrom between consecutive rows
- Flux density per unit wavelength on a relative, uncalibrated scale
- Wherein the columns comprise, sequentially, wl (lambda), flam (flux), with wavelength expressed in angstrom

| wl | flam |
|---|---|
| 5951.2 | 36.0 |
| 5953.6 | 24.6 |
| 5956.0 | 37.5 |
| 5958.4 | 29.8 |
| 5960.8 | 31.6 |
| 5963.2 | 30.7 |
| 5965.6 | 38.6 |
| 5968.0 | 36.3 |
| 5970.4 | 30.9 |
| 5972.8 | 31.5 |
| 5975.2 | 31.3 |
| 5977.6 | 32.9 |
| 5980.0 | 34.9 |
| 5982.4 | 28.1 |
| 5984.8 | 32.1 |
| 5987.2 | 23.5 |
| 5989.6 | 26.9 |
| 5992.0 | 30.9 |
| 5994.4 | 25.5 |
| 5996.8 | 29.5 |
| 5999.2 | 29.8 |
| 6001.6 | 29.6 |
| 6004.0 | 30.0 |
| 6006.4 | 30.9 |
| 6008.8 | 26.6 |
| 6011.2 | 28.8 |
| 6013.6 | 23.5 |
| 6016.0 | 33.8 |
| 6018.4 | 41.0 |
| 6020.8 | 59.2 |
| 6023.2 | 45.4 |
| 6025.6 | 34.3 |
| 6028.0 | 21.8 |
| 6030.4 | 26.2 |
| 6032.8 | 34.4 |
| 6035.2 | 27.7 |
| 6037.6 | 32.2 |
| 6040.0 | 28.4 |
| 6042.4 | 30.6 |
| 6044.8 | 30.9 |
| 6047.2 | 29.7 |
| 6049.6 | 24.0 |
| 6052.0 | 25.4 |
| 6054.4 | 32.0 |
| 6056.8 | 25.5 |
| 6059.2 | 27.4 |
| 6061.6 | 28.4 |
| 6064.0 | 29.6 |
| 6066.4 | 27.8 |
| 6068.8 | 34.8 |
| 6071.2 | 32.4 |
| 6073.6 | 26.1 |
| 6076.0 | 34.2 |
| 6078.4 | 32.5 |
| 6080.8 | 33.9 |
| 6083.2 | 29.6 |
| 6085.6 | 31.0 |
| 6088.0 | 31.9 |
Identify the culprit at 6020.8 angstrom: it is Hbeta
